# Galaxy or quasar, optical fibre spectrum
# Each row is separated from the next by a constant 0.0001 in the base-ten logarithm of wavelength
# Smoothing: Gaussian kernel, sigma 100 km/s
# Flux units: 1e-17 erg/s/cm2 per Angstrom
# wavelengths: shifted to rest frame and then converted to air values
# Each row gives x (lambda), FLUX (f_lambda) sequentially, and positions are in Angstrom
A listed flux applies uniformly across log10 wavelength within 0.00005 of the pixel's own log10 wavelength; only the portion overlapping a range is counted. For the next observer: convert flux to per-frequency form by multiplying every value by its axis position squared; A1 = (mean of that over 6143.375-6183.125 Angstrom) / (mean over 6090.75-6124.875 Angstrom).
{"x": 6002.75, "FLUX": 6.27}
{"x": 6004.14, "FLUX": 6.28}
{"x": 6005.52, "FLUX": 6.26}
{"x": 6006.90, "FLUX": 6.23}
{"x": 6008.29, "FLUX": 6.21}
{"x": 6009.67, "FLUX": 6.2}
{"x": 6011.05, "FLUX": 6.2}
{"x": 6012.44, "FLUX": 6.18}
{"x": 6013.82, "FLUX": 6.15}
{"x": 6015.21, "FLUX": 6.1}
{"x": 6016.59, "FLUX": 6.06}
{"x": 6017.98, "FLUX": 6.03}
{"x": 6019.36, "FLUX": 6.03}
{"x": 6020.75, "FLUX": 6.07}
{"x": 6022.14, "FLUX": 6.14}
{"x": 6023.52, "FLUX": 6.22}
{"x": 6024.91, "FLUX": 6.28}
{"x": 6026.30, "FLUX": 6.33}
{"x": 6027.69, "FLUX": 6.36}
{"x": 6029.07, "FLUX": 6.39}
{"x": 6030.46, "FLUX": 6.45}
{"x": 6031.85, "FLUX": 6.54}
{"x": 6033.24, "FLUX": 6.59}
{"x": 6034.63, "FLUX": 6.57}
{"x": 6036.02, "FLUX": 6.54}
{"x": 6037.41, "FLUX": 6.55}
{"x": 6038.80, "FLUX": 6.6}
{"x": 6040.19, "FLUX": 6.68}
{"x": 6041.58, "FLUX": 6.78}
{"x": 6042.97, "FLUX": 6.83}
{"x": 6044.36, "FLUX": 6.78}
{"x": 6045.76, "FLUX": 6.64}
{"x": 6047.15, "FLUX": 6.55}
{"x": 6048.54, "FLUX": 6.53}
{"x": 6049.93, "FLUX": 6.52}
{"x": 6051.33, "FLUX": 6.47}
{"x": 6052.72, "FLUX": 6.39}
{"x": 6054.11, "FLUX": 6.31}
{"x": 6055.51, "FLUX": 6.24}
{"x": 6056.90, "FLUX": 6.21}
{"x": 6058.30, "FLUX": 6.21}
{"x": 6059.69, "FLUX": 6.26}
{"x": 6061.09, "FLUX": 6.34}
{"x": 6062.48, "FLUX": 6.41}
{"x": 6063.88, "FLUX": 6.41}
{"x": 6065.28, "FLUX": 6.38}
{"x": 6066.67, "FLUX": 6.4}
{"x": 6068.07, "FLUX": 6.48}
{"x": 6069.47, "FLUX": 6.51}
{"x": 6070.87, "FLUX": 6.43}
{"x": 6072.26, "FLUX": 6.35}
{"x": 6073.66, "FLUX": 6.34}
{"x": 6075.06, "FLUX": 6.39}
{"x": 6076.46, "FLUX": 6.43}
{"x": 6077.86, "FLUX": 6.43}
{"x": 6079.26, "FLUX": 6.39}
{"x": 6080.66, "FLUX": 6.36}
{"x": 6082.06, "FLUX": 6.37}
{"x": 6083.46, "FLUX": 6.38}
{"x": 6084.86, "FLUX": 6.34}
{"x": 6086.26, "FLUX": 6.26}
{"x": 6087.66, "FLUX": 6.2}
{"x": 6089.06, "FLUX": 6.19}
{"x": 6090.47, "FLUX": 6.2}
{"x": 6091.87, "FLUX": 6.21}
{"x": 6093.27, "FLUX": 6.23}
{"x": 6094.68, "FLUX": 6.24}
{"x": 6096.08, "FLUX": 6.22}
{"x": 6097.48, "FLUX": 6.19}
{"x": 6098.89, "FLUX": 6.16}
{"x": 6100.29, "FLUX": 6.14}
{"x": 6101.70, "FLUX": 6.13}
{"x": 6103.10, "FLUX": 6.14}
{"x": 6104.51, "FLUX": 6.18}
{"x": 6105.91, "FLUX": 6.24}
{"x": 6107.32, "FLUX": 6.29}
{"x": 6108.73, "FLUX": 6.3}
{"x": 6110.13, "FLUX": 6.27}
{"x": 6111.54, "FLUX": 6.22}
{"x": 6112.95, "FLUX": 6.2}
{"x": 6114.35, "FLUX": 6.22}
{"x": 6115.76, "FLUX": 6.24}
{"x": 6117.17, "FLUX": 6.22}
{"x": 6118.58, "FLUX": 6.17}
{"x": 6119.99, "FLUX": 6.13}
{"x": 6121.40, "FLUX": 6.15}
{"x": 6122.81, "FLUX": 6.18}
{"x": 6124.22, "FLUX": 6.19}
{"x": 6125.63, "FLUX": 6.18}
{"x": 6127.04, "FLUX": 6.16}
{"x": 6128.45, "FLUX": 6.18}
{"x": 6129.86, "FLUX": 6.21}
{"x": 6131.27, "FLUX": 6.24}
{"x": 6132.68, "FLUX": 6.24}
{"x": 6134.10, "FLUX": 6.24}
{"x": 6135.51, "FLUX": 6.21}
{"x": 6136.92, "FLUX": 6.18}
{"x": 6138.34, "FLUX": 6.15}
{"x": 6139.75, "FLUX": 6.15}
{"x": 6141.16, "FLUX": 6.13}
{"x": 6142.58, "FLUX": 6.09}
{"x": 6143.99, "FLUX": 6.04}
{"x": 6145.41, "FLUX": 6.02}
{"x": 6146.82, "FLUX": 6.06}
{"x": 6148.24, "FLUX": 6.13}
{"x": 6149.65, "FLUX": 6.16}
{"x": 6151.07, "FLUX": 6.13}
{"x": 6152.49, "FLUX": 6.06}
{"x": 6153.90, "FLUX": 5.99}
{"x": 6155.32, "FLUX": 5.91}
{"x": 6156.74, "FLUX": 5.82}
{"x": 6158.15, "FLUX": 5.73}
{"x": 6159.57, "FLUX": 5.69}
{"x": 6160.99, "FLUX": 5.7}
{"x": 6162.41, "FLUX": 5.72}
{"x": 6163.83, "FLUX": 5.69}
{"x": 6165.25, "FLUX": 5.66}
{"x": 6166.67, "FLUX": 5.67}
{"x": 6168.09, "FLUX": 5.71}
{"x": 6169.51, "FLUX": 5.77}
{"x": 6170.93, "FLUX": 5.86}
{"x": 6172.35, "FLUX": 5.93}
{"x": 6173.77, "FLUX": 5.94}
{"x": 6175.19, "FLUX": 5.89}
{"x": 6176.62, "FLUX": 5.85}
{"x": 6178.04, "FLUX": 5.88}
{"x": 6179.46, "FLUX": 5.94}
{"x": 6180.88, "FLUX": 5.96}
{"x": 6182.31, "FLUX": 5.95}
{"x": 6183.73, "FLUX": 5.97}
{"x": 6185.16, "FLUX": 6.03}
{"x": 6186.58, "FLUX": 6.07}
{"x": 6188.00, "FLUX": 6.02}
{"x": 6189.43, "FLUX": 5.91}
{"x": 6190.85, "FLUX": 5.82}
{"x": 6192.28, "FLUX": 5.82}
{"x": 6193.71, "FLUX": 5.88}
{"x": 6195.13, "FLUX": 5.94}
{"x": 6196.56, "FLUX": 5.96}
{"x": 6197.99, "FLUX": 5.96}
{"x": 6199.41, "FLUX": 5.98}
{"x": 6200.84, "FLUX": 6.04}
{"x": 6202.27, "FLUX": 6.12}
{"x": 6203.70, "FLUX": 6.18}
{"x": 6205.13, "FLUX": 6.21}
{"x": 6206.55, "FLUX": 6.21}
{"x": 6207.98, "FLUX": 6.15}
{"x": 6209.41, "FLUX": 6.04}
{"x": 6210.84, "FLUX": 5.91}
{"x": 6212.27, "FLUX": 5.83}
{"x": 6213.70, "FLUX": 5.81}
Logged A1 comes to 0.97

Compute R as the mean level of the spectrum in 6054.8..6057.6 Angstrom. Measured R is 6.22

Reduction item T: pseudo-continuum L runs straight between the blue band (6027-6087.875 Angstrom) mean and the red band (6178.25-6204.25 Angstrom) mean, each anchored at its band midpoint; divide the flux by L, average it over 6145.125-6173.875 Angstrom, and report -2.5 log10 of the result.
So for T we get 0.04 mag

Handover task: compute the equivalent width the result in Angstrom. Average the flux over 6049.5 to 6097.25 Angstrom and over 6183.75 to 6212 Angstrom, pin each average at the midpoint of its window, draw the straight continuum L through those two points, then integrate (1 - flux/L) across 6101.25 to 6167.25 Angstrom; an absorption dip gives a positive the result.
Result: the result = 1.0 Angstrom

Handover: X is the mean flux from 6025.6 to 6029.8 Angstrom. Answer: 6.36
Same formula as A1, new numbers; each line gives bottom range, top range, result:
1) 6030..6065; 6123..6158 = 0.97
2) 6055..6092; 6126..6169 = 0.97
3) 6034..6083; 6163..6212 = 0.96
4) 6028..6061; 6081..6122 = 0.98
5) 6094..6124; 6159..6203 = 0.97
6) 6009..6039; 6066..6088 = 1.03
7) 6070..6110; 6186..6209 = 0.99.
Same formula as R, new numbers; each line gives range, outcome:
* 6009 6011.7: 6.21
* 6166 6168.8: 5.69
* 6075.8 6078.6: 6.43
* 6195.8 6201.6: 5.98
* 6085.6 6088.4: 6.24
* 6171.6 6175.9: 5.93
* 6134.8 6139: 6.18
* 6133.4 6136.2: 6.23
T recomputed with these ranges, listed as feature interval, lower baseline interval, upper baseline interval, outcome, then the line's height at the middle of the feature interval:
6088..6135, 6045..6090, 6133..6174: -0.008 mag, 6.16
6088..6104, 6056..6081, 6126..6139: 0.020 mag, 6.3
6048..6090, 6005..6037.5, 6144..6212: -0.033 mag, 6.17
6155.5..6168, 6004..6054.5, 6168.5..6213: 0.060 mag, 6.04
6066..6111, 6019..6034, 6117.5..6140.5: -0.010 mag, 6.24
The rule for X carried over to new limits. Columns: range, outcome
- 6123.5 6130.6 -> 6.19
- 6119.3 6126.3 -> 6.17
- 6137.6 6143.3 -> 6.13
